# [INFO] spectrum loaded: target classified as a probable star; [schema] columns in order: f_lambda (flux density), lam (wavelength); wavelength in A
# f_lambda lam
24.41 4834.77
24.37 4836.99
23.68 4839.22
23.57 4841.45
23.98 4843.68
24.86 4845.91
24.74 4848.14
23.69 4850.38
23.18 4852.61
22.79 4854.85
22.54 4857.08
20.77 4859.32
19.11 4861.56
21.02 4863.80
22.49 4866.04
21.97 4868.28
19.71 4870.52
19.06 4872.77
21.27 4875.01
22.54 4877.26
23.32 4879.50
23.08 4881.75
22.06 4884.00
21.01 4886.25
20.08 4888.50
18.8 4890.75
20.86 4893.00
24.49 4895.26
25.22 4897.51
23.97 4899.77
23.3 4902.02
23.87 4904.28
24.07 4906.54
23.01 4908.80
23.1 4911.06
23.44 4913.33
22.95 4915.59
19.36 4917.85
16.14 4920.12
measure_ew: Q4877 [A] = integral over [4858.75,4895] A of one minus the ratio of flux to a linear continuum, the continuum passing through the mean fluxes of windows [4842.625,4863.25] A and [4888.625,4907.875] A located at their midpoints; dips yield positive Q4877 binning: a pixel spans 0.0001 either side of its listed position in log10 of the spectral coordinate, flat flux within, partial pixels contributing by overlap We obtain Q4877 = 2.7 A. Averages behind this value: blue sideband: 22.8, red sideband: 22.9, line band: 21.2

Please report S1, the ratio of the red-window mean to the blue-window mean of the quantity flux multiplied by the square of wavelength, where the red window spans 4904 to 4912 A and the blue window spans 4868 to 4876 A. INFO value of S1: 1.17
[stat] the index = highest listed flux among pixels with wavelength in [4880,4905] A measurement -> 25.22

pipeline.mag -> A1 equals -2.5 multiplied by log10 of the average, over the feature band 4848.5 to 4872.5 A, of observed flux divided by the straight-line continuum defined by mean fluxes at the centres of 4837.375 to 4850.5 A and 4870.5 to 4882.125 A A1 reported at 0.05 mag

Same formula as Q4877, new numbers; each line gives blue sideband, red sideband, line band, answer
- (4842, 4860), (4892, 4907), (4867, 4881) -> 1.3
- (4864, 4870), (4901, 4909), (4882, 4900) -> 0.7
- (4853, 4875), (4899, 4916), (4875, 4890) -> 0.2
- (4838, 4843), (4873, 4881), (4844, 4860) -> -0.1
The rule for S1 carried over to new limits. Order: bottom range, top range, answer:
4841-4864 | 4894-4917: 1.06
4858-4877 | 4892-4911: 1.15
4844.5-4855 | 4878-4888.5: 0.94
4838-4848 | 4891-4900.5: 0.98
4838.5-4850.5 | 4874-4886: 0.94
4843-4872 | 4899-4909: 1.08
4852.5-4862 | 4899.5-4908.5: 1.11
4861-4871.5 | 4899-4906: 1.15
